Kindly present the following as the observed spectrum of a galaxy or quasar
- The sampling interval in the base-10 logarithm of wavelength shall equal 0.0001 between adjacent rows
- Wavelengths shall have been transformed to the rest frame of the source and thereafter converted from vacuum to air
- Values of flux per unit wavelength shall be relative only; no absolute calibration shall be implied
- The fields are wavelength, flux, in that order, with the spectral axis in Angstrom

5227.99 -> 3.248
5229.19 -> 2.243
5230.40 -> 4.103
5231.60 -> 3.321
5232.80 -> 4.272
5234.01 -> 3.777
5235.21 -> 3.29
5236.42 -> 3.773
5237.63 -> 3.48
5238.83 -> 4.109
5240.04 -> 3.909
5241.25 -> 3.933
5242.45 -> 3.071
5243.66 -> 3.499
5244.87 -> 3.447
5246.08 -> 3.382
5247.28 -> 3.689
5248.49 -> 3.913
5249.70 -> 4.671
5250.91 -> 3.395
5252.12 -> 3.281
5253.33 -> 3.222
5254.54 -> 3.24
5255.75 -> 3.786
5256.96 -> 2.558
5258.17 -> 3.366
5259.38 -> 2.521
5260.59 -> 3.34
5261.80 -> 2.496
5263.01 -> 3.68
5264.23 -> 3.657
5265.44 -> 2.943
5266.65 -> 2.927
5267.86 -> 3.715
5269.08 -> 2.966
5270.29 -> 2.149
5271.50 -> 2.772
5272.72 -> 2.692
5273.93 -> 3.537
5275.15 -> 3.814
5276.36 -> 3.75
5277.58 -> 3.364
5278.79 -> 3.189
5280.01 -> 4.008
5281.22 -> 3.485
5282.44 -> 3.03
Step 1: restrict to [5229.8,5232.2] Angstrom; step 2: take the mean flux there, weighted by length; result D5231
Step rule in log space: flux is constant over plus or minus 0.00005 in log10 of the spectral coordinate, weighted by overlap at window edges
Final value 3.72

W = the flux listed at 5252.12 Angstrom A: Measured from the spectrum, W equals 3.281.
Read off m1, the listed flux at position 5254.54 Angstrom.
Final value 3.24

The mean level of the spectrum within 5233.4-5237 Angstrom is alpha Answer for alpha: 3.61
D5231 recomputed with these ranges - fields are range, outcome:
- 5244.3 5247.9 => 3.51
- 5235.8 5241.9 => 3.83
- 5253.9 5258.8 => 3.23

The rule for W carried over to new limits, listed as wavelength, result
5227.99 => 3.248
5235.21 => 3.29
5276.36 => 3.75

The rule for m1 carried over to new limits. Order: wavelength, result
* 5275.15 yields 3.814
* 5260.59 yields 3.34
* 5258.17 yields 3.366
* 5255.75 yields 3.786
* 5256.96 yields 2.558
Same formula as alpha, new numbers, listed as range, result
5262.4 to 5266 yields 3.43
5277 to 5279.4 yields 3.28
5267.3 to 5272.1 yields 2.89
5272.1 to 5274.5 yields 3.1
